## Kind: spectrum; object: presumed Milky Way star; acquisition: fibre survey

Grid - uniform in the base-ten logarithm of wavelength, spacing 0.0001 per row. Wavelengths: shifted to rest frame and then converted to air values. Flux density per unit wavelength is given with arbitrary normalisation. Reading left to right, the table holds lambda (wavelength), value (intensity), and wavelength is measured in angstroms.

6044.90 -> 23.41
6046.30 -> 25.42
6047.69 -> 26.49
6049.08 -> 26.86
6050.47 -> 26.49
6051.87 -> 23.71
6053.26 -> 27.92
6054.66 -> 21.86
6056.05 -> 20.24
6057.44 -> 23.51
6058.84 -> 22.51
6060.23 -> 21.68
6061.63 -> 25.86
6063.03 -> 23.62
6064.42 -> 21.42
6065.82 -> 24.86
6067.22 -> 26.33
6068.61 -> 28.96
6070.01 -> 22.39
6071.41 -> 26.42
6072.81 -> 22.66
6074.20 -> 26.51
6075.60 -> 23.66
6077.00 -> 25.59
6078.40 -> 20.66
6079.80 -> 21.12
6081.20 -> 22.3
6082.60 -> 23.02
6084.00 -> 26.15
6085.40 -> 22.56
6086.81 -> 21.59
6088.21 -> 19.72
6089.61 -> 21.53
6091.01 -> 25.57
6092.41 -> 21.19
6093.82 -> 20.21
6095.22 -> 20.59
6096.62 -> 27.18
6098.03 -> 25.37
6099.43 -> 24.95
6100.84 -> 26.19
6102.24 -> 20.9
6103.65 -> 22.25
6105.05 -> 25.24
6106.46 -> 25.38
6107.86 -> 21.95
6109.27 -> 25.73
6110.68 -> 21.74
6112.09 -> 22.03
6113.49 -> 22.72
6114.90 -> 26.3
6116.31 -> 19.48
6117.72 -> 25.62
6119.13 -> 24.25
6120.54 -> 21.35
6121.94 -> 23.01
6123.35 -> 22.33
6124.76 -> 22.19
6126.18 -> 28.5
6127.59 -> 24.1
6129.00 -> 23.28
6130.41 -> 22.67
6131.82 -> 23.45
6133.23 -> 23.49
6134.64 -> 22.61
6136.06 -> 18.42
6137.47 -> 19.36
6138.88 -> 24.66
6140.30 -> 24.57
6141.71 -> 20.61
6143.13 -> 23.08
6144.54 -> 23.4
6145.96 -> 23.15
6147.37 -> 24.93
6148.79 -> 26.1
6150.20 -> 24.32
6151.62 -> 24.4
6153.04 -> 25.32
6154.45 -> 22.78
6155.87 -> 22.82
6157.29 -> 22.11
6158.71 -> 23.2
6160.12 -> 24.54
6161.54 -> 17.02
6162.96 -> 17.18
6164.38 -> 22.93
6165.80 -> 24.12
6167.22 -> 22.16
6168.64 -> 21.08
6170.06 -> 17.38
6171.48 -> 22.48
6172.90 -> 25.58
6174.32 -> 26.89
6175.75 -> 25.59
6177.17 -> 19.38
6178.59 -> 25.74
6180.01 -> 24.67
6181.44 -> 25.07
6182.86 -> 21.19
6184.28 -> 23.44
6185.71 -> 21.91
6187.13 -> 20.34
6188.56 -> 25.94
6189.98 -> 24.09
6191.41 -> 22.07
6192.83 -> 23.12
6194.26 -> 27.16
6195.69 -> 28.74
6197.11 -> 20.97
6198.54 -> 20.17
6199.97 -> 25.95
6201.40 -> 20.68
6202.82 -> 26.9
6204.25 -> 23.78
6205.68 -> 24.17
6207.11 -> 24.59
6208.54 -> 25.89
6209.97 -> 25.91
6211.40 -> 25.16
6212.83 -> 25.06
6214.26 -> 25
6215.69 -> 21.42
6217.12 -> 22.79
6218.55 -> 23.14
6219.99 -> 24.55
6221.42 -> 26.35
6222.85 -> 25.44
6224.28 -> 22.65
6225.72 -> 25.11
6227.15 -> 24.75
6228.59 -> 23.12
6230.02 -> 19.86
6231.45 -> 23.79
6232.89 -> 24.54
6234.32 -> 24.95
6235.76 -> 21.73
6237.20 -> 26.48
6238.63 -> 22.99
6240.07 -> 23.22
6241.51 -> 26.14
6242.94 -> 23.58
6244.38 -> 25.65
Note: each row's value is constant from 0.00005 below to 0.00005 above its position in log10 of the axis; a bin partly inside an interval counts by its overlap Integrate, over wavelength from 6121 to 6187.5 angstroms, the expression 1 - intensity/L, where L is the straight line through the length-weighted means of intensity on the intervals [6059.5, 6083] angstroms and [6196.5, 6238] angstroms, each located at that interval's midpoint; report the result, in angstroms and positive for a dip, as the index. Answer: 2.9 angstroms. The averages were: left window 24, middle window 22.9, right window 24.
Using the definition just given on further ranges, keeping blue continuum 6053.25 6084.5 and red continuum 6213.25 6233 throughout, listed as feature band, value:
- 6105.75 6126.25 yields 0.4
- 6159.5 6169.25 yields 1.0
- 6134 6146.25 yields 0.8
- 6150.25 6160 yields 0.1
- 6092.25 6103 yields 0.2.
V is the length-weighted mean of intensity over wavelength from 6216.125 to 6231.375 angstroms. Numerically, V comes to 23.7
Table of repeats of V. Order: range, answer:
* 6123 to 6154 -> 23.4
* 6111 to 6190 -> 23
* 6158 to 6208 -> 23.2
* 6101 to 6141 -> 23.2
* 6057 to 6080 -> 24.1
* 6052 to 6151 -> 23.4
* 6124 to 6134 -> 23.9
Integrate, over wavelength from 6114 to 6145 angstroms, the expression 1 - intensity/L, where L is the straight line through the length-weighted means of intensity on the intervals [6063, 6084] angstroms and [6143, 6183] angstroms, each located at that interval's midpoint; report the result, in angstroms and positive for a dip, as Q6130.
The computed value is 0.56 angstroms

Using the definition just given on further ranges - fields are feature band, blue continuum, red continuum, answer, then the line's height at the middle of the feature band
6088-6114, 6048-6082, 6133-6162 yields 0.4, 23.6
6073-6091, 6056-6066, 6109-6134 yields 0.2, 23.2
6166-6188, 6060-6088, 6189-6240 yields 1.0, 24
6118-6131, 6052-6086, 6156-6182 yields -0.2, 23.2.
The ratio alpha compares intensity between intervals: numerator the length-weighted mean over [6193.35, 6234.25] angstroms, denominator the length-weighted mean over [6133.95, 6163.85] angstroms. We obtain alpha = 1.1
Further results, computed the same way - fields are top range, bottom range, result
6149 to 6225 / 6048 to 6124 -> 1.00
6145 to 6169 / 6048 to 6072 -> 0.94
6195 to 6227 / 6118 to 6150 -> 1.05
